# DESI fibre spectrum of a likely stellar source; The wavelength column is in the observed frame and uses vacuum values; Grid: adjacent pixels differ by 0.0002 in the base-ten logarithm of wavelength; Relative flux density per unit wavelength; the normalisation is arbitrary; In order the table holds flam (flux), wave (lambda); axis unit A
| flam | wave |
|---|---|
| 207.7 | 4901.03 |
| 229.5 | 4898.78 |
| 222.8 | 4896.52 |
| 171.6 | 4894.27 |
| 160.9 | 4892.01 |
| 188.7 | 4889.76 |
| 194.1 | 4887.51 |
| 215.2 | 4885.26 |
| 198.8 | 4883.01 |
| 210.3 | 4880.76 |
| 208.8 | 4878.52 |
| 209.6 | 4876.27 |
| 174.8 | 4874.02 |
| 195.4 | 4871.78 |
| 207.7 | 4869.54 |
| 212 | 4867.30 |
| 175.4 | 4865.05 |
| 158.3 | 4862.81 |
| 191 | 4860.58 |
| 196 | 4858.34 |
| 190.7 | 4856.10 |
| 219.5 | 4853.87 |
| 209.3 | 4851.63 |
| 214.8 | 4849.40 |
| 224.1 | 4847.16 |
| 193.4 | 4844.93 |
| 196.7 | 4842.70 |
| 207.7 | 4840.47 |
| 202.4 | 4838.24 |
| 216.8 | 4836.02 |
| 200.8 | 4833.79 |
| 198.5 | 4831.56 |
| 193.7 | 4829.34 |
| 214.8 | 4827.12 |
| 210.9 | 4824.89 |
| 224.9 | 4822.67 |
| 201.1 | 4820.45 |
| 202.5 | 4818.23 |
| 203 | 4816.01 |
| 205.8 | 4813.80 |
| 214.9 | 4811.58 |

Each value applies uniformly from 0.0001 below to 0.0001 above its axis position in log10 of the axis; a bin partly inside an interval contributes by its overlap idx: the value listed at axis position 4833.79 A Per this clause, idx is 200.8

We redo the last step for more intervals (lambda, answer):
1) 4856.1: 190.7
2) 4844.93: 193.4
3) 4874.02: 174.8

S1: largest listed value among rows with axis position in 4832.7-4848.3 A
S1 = 224.1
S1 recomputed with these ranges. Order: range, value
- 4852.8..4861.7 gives 219.5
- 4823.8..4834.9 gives 214.8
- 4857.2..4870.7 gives 212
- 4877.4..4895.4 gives 215.2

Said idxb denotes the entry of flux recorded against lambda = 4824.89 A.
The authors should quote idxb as 210.9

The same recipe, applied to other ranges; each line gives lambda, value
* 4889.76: 188.7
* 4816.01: 203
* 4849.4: 214.8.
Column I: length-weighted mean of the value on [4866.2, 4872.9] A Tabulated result 205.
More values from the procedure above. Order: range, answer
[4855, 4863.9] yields 184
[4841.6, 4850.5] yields 207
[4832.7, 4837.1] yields 209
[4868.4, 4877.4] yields 197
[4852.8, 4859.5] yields 202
